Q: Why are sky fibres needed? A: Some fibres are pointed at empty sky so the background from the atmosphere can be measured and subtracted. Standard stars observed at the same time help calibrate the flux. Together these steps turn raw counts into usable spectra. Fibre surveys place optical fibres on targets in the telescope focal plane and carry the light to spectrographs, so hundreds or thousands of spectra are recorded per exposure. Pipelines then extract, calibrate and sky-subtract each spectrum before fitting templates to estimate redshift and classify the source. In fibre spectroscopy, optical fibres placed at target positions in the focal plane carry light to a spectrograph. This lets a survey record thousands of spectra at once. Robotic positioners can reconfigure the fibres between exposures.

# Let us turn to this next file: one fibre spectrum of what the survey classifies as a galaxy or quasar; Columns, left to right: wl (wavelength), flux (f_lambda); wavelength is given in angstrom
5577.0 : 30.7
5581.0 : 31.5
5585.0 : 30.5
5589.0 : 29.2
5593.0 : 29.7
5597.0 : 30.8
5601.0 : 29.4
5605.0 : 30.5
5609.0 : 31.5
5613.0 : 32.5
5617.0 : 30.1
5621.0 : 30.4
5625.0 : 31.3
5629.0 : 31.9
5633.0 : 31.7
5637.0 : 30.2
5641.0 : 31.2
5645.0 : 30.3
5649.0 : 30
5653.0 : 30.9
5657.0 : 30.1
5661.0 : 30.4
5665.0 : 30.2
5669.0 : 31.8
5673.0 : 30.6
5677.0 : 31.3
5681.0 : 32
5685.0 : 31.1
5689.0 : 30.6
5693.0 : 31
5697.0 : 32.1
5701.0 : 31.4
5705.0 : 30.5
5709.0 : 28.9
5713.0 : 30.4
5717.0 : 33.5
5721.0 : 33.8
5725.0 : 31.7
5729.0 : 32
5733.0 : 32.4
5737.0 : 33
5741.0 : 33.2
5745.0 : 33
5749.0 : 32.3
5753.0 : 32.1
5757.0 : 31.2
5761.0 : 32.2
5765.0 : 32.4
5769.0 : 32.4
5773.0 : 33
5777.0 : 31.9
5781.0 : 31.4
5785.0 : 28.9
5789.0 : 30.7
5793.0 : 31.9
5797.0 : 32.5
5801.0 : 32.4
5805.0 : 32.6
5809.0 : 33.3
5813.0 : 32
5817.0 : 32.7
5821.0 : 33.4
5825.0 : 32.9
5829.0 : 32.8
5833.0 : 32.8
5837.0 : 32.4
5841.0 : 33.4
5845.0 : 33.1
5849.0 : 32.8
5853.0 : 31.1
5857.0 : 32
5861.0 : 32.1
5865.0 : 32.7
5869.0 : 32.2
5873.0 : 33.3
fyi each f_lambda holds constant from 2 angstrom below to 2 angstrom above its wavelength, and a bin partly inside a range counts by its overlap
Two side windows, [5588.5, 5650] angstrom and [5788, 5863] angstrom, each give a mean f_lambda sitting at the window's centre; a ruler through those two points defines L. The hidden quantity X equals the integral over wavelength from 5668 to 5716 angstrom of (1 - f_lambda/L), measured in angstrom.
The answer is 0.5 angstrom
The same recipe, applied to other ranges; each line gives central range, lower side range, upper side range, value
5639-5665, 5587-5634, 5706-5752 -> 0.6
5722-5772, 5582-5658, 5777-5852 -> -1.0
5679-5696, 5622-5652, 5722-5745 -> 0.3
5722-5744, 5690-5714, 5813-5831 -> -0.9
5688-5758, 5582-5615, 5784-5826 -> -0.7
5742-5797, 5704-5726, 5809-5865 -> 0.2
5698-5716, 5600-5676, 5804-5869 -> 0.5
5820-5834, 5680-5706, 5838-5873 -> -0.3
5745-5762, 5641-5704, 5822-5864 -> -0.2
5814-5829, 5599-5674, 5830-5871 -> -0.3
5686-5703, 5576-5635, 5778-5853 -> 0.1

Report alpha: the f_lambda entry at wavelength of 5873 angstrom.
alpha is 33.3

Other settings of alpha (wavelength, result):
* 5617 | 30.1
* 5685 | 31.1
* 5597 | 30.8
